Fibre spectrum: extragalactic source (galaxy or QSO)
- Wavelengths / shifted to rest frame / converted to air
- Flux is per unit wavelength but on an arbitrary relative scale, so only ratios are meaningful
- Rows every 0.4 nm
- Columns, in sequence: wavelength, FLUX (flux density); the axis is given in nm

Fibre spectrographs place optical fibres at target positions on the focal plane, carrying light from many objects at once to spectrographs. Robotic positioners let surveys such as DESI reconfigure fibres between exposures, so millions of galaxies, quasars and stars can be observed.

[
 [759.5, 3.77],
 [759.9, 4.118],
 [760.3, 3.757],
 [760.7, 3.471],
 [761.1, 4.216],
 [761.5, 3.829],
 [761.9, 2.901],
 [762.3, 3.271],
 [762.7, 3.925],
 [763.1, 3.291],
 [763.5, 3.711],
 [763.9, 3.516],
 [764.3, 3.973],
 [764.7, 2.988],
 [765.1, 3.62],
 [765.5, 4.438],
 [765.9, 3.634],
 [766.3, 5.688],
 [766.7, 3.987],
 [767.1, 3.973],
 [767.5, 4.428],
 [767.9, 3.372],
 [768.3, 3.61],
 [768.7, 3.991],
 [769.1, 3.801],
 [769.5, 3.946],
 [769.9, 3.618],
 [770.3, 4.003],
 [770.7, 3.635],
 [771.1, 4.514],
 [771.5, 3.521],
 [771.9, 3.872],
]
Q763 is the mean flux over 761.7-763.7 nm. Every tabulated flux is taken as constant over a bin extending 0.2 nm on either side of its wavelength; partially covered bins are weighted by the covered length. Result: 3.42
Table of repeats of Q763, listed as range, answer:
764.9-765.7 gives 4.03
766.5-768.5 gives 3.87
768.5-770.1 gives 3.84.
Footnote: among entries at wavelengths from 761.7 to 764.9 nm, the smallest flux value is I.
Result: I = 2.901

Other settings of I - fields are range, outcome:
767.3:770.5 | 3.372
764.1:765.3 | 2.988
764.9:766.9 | 3.62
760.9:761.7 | 3.829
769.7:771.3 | 3.618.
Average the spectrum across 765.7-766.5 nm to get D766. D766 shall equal 4.66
